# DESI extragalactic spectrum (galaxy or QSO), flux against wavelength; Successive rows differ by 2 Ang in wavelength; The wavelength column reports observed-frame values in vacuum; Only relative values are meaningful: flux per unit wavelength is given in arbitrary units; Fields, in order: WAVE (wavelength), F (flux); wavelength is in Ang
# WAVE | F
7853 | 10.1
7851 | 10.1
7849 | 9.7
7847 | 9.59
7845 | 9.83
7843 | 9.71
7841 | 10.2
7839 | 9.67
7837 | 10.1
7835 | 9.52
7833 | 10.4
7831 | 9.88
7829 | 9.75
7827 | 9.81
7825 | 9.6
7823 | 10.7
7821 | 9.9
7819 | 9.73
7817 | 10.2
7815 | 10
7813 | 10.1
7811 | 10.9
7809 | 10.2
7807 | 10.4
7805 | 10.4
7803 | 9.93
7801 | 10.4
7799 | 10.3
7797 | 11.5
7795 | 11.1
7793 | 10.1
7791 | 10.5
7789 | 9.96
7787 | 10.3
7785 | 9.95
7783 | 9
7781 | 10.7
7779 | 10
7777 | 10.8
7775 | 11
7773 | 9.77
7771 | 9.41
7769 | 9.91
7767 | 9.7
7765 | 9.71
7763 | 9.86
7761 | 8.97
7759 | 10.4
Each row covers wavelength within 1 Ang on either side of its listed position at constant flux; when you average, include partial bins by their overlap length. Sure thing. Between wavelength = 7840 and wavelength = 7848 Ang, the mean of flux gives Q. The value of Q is 9.83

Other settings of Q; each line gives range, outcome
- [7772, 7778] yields 10.5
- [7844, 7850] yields 9.71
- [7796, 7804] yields 10.5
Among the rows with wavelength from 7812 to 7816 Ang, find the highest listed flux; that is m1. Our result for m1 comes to 10.1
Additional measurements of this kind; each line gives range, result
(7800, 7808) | 10.4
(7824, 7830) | 9.81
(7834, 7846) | 10.2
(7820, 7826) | 10.7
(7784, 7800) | 11.5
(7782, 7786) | 9.95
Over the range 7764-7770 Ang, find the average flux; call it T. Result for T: 9.77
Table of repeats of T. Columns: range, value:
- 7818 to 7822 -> 9.82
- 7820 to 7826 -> 10.1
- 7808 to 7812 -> 10.6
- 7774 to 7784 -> 10.3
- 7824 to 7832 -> 9.76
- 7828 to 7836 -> 9.89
